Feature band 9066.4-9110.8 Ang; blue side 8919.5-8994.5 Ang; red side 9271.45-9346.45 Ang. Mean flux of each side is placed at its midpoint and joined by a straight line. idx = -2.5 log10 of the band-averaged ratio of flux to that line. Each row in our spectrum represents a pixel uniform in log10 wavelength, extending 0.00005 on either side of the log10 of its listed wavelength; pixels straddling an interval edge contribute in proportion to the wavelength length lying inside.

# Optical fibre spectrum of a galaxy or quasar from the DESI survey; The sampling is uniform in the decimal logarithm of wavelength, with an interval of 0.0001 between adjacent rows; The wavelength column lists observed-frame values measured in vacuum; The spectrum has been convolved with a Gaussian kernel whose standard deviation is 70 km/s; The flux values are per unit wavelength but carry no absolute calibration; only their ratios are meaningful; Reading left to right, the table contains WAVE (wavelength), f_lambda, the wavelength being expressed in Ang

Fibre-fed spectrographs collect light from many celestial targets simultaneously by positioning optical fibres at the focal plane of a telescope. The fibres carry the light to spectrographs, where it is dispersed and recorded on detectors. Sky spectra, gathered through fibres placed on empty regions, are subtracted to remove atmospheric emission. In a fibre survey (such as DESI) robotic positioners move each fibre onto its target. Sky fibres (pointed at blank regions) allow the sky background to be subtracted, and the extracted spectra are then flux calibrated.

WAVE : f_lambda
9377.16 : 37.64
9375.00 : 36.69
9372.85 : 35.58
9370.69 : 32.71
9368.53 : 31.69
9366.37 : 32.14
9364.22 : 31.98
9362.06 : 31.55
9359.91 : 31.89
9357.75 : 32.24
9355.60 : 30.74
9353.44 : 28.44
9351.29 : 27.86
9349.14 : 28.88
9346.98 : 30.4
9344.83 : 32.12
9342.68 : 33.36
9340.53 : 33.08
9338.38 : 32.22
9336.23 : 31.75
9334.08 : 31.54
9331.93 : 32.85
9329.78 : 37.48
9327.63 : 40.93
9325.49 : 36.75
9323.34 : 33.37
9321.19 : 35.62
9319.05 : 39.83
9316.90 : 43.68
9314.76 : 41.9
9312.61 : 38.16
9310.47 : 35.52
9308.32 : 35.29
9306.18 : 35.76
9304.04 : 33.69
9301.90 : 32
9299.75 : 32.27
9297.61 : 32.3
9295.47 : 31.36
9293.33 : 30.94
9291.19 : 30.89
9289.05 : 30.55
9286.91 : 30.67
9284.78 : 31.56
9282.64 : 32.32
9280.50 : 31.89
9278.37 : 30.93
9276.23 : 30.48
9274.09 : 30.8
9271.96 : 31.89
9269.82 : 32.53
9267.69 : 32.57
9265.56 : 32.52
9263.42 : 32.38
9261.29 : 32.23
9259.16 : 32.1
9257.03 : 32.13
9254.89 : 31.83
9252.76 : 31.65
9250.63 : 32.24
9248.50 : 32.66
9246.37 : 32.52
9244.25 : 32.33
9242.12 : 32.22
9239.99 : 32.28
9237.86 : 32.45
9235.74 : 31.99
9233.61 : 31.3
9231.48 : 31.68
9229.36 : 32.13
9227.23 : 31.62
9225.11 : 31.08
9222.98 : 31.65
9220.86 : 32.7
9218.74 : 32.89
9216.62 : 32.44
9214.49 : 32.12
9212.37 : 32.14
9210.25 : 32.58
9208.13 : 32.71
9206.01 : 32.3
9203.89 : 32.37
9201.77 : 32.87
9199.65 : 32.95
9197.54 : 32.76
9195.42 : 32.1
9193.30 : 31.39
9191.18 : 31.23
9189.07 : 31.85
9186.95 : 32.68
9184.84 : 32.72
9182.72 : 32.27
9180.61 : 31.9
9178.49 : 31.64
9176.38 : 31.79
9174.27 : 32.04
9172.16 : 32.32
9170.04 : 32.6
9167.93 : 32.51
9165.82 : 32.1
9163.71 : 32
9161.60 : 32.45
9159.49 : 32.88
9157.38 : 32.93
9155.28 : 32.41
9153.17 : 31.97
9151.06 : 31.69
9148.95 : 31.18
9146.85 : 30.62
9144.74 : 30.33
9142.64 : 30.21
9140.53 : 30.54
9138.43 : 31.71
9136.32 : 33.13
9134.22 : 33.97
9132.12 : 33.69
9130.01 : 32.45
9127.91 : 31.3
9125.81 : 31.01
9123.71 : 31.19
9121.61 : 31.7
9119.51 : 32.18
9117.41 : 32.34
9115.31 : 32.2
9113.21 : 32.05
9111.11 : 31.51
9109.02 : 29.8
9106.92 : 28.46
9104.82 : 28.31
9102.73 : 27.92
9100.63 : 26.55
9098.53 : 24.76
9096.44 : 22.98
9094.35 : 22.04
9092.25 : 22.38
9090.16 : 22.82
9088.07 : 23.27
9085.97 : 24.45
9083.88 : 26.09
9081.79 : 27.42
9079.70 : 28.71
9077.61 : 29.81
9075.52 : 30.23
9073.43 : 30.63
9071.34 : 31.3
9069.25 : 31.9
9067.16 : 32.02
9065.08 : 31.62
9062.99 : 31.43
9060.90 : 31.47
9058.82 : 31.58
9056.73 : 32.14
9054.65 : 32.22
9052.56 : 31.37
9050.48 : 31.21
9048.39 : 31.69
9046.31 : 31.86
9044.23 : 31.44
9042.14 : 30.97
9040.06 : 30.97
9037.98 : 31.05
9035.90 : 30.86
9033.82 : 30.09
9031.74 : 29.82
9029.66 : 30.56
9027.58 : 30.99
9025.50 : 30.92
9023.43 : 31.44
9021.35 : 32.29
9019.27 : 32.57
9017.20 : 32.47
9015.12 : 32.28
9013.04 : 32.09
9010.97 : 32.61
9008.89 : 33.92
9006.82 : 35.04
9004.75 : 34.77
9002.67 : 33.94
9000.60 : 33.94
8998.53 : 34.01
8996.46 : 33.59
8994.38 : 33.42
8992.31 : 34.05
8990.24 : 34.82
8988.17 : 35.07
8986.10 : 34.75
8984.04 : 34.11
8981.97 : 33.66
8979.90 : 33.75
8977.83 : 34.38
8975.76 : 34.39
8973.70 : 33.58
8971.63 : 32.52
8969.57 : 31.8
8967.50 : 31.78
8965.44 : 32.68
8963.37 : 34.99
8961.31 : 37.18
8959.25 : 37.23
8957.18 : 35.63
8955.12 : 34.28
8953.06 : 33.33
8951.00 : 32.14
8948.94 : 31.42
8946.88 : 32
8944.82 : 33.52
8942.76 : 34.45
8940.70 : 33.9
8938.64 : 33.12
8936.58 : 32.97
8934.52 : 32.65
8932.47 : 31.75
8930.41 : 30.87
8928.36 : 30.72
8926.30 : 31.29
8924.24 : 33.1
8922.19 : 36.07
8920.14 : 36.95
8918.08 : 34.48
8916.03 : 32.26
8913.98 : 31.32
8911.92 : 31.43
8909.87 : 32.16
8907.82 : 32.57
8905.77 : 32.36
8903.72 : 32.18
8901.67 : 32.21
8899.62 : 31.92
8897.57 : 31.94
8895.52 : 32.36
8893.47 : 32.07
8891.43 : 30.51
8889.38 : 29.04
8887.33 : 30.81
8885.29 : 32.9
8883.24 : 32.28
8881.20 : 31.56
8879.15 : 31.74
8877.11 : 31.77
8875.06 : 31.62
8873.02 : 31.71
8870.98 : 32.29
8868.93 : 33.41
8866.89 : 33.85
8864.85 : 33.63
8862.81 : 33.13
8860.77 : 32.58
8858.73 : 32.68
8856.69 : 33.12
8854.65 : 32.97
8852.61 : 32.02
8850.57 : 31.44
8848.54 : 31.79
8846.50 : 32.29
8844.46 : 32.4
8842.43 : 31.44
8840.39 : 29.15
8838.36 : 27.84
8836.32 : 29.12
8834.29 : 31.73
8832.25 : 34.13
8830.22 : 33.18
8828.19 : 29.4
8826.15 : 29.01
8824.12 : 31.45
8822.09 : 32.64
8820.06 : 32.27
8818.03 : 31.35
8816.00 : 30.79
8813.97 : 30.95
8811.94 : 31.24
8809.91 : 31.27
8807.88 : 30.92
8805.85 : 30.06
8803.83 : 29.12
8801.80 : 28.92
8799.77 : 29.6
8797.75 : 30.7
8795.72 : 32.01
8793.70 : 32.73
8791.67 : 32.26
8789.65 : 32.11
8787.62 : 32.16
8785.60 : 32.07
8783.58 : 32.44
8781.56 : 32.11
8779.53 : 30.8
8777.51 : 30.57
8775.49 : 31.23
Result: 0.23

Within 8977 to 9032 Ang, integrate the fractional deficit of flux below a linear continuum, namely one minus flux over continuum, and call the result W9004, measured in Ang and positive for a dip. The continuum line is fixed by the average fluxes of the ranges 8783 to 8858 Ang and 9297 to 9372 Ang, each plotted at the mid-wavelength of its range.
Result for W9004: -1.73 Ang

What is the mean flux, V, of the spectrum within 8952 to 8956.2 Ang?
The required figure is 33.9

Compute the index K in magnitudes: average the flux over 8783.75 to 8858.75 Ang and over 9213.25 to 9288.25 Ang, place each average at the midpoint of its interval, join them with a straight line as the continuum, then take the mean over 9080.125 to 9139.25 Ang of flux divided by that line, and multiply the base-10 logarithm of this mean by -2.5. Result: 0.10 mag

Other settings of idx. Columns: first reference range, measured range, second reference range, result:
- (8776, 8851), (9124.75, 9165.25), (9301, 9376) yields 0.034 mag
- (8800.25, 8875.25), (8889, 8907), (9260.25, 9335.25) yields 0.004 mag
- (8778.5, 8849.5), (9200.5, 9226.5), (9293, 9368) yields 0.027 mag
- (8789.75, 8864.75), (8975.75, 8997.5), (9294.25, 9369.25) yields -0.067 mag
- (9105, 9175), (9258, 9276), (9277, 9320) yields 0.050 mag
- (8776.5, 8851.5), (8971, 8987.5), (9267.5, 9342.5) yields -0.061 mag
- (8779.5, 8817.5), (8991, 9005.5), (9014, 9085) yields -0.098 mag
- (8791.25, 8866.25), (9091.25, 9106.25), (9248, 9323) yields 0.282 mag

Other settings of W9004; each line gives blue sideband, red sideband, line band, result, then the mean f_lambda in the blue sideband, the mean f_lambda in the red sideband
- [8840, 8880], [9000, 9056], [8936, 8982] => -2.3 Ang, 32.3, 32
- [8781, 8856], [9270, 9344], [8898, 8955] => -1.6 Ang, 31.3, 33.9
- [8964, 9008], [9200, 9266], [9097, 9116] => 2.4 Ang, 33.8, 32.2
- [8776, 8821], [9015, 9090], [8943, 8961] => -1.8 Ang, 31.2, 30.5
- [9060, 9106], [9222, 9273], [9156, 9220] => -3.9 Ang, 27.6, 32.1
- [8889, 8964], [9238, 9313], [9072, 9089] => 2.6 Ang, 33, 32.3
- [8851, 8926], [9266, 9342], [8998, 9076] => 2.5 Ang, 32.5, 33.9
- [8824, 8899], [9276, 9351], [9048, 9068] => 0.6 Ang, 31.7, 33.8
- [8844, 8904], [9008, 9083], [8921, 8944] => -0.7 Ang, 32.1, 31.3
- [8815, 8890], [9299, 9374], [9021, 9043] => 1.1 Ang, 31.8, 33.9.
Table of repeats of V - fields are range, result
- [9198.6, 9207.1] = 32.6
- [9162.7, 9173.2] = 32.3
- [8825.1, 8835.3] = 31.5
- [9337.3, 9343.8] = 32.9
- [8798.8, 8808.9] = 29.7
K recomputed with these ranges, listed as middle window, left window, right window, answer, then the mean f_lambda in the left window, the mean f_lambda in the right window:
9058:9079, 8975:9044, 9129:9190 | 0.05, 32.8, 32.1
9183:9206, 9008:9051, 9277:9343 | 0.03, 31.5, 34.2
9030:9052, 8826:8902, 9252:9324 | 0.05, 31.8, 33.4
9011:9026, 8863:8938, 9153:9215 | 0.01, 32.3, 32.3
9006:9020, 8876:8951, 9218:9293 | -0.03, 32.3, 31.9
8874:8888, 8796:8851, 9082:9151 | -0.04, 30.9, 29.2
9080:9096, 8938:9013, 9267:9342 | 0.36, 33.9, 33.9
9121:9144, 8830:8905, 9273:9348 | 0.04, 31.9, 33.8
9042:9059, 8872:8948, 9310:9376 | 0.04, 32.3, 33.9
